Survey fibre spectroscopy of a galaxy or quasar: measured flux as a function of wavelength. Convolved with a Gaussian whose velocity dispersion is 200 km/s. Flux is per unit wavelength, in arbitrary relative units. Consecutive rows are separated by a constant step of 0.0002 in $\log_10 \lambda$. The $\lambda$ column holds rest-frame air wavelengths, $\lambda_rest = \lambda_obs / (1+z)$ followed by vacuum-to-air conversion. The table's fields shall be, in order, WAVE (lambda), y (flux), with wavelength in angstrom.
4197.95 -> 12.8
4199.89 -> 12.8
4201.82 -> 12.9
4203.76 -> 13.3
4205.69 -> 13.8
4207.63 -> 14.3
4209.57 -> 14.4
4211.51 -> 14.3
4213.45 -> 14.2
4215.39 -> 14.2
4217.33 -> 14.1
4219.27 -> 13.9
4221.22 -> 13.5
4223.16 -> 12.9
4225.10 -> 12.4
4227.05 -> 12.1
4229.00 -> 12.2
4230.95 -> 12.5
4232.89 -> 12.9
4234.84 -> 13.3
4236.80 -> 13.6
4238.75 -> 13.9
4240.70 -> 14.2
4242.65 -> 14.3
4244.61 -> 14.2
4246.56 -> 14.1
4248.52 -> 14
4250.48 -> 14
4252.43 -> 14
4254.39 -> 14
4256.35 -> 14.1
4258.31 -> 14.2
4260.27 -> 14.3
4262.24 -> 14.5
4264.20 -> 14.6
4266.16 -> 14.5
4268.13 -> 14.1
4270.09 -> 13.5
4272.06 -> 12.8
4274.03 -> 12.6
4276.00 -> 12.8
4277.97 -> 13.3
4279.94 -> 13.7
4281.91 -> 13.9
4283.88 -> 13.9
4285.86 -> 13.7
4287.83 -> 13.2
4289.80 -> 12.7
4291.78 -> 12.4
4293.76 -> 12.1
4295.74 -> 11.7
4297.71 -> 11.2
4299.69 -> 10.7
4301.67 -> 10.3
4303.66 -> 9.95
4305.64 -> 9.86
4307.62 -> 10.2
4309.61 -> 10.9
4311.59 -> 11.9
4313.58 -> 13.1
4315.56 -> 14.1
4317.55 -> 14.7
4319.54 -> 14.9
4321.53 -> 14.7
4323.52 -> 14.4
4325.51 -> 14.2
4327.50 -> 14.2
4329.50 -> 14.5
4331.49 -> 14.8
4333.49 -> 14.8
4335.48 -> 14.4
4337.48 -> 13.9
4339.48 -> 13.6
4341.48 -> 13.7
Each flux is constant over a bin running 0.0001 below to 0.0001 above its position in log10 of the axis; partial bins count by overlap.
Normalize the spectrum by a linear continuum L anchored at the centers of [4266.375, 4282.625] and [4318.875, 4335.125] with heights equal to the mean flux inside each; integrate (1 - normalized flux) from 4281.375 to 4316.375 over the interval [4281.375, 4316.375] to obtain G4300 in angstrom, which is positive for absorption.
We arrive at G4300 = 4.9 angstrom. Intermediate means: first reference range 13.4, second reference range 14.6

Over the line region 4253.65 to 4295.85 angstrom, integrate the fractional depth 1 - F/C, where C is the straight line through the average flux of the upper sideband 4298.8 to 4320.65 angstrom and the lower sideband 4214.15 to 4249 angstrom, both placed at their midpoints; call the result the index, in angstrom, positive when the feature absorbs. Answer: -3.1 angstrom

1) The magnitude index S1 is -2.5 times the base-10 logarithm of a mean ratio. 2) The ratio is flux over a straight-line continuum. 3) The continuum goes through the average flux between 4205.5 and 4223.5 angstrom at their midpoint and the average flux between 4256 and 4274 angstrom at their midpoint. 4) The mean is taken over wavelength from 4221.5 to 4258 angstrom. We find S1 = 0.04 mag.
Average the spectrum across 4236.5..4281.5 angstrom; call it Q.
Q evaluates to 13.9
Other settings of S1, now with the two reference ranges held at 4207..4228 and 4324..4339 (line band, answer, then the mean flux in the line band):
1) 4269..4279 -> 0.08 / 13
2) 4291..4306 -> 0.27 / 11.1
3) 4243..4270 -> -0.02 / 14.2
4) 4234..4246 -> -0.01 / 13.9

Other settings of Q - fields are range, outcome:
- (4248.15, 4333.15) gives 13.2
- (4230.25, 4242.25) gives 13.5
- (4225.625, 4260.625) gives 13.6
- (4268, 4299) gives 12.9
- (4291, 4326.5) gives 12.3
